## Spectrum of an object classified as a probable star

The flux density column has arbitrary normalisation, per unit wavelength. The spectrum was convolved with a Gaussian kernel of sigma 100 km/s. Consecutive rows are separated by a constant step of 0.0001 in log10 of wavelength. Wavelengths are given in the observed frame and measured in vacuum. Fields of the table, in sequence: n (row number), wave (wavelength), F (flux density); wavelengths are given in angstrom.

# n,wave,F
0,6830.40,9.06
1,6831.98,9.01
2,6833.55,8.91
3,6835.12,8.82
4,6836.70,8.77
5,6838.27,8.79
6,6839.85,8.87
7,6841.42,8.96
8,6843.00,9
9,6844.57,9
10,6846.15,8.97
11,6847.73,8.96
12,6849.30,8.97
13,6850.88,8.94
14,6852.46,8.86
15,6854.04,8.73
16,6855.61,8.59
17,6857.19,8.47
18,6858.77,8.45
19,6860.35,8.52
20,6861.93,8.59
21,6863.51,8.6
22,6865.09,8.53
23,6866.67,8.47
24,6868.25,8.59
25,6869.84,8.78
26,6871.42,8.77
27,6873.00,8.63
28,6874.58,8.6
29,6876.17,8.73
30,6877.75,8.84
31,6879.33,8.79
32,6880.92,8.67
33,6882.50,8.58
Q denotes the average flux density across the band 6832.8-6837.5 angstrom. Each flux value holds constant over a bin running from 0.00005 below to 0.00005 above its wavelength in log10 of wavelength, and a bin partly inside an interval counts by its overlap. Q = 8.84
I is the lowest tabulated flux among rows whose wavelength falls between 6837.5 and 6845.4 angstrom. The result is 8.79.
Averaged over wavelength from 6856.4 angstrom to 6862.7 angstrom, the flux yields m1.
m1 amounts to 8.5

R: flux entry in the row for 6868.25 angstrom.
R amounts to 8.59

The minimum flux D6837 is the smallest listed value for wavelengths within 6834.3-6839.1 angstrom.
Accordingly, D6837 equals 8.77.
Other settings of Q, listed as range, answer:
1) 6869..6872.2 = 8.76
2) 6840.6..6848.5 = 8.98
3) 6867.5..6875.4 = 8.67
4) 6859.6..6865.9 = 8.56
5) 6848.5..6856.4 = 8.83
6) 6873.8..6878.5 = 8.72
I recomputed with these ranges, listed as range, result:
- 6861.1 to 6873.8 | 8.47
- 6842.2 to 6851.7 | 8.94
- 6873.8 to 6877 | 8.6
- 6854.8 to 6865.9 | 8.45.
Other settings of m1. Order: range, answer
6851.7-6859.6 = 8.62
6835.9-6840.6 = 8.8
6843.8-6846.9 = 8.97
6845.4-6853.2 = 8.94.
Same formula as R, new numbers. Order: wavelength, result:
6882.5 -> 8.58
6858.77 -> 8.45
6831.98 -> 9.01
